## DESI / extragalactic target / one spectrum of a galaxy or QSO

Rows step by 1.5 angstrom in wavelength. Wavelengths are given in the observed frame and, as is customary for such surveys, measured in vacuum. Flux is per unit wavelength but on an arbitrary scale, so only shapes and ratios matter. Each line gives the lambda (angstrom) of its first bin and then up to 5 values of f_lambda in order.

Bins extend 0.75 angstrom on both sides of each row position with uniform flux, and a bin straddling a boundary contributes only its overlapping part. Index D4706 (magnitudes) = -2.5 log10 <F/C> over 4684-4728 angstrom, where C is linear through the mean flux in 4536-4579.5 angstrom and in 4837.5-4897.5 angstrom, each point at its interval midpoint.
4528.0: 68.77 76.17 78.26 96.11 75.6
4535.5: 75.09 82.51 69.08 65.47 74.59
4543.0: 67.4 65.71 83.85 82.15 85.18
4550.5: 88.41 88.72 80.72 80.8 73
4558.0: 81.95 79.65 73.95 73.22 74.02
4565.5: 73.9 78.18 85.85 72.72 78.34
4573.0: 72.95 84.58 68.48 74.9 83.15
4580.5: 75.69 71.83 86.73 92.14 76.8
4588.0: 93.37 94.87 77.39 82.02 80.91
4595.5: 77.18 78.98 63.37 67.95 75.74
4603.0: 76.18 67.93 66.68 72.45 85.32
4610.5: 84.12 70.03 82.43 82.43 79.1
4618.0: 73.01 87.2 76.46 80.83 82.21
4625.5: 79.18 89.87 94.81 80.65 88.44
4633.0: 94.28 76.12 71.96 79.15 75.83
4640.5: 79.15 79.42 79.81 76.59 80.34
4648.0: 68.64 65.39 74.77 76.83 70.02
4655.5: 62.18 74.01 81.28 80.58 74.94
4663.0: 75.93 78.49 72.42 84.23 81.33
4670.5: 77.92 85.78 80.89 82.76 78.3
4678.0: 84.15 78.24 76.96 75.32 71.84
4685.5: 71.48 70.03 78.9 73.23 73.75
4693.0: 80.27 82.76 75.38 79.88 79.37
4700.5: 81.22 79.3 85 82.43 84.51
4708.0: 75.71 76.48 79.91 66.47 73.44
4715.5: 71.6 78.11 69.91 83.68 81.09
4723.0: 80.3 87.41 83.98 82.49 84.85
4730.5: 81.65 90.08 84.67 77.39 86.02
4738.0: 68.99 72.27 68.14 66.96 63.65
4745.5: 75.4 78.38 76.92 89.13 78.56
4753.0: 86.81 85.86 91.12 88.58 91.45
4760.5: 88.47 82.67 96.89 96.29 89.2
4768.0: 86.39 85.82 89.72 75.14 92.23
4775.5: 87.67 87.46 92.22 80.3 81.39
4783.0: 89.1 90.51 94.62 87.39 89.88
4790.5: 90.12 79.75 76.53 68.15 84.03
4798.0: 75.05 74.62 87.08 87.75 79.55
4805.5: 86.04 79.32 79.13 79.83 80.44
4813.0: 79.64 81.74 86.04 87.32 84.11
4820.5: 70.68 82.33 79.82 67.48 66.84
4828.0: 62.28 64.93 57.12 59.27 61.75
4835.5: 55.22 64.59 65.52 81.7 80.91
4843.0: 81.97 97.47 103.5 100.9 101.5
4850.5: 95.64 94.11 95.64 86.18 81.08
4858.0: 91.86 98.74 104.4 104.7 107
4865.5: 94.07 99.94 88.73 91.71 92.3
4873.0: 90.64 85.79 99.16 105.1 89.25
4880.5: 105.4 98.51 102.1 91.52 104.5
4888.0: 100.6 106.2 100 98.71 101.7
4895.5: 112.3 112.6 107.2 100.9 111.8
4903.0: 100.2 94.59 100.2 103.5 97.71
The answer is 0.108 mag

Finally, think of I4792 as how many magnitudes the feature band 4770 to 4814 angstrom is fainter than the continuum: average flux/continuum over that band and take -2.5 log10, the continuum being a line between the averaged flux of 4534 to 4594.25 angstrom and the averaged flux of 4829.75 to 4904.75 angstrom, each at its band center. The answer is 0.072 mag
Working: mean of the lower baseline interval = 78.7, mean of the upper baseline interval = 92.9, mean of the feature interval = 83.6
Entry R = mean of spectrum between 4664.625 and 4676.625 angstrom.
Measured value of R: 80.5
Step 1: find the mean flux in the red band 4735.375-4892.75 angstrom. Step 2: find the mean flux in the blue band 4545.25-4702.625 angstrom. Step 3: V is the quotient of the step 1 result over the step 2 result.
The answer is 1.1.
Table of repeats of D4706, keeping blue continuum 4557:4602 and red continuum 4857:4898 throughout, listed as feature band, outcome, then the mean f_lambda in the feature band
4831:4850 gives 0.22 mag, 78.9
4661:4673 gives 0.07 mag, 79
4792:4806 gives 0.17 mag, 79.8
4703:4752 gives 0.13 mag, 78.3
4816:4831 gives 0.28 mag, 73.7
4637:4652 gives 0.10 mag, 75.9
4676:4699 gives 0.12 mag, 76.8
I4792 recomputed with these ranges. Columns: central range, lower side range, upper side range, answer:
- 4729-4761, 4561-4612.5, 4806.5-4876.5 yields 0.01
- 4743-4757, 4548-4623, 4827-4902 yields 0.08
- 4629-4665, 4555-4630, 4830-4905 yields 0.06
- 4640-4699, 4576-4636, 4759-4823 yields 0.06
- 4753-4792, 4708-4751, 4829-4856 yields -0.12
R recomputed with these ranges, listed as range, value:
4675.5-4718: 77.3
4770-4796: 85.4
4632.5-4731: 77.8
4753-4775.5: 88.5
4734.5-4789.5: 84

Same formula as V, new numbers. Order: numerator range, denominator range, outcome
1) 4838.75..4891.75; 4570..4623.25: 1.22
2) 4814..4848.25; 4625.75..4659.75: 0.97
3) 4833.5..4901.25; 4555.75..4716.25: 1.21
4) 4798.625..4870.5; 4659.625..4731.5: 1.06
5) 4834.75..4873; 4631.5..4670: 1.18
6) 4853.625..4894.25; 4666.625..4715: 1.24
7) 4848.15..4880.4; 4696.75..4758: 1.20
